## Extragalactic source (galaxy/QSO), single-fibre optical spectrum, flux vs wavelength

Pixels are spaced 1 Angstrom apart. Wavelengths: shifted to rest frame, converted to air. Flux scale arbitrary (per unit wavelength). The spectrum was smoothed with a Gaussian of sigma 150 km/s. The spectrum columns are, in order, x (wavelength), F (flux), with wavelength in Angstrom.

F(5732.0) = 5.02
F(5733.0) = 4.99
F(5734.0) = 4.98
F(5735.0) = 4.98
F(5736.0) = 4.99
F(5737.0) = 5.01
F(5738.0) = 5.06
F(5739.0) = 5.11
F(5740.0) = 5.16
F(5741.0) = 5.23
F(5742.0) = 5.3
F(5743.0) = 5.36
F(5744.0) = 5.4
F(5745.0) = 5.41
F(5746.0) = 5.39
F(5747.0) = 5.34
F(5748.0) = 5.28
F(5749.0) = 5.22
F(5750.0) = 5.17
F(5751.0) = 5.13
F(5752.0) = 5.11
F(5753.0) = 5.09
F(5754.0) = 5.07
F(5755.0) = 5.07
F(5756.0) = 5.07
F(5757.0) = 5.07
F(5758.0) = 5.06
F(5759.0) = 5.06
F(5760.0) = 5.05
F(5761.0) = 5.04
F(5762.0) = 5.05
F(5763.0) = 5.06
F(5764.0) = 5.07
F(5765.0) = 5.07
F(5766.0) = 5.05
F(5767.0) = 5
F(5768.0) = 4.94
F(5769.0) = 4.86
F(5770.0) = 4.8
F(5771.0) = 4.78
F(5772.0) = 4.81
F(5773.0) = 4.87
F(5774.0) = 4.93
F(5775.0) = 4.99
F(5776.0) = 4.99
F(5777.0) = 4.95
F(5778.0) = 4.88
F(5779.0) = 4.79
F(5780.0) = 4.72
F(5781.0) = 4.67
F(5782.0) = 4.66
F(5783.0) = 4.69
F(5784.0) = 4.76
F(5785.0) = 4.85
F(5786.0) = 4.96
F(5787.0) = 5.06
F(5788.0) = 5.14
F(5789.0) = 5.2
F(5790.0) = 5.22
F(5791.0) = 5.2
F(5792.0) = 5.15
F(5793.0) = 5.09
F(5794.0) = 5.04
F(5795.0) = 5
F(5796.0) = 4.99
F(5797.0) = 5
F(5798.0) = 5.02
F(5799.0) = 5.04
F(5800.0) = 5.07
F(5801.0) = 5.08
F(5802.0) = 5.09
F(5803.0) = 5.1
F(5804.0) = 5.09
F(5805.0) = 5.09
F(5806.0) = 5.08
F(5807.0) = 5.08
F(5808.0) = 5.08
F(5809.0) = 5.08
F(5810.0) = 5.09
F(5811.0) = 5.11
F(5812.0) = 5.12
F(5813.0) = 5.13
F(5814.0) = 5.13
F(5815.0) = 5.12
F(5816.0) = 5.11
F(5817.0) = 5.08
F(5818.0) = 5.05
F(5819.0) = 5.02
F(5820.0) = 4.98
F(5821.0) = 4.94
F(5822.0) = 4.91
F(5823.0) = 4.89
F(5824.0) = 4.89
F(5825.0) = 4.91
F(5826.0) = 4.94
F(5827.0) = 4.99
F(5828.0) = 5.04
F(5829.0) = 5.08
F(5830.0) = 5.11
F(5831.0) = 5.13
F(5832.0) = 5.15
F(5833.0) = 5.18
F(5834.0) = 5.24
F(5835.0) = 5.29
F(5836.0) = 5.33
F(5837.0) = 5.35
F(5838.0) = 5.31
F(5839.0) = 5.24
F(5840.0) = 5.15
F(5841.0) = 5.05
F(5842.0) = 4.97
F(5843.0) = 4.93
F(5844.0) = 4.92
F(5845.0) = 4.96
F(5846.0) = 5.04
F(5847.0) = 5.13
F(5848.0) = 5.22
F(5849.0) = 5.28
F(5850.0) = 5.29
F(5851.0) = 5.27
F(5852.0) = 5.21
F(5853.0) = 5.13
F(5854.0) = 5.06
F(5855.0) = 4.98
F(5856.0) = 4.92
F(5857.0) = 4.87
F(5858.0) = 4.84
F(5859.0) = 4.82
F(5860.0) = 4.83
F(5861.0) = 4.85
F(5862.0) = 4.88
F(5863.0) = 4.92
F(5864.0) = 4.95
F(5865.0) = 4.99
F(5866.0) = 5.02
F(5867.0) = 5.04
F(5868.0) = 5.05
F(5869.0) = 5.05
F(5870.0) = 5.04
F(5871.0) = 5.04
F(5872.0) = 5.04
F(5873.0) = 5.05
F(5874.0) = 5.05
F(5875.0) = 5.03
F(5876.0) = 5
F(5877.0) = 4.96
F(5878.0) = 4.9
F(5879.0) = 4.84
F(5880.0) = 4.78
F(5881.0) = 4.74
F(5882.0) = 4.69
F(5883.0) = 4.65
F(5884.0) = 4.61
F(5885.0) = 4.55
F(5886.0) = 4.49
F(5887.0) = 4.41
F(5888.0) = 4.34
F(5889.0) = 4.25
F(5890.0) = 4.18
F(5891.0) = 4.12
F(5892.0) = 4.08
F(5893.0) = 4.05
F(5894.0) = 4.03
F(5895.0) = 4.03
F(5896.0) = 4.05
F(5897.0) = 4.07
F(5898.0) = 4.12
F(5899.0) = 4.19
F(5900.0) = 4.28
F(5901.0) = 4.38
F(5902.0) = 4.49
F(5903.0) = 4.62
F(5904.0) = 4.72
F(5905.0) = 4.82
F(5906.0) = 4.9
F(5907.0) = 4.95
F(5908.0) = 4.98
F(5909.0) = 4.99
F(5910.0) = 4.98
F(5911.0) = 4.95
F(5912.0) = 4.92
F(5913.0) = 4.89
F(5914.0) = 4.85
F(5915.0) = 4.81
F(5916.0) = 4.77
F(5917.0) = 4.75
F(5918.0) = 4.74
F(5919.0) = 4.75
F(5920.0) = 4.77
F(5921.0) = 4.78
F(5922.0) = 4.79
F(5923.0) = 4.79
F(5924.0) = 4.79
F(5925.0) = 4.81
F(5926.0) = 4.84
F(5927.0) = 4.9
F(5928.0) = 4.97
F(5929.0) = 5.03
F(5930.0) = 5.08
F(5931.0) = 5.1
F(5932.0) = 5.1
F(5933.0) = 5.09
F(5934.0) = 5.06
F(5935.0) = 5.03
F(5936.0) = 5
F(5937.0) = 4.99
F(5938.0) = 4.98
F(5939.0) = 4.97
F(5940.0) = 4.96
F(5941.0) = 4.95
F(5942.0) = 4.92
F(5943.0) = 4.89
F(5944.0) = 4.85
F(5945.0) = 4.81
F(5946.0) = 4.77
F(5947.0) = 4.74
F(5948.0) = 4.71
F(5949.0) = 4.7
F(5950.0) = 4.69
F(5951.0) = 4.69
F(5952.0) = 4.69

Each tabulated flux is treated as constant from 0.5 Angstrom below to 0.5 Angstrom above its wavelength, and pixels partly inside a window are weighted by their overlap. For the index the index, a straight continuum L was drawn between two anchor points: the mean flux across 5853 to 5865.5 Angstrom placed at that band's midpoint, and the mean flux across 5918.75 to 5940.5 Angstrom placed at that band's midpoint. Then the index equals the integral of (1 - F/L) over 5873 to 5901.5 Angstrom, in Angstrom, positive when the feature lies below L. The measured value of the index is 2.6 Angstrom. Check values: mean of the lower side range 4.92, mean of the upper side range 4.94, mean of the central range 4.47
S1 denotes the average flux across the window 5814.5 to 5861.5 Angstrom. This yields 5.06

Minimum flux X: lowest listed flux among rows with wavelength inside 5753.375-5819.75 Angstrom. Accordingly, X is 4.66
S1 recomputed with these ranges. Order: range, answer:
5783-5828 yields 5.04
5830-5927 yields 4.83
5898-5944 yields 4.84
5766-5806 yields 4.97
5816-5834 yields 5.03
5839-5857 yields 5.09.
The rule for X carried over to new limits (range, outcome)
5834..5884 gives 4.61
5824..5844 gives 4.89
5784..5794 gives 4.76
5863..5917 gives 4.03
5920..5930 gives 4.77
